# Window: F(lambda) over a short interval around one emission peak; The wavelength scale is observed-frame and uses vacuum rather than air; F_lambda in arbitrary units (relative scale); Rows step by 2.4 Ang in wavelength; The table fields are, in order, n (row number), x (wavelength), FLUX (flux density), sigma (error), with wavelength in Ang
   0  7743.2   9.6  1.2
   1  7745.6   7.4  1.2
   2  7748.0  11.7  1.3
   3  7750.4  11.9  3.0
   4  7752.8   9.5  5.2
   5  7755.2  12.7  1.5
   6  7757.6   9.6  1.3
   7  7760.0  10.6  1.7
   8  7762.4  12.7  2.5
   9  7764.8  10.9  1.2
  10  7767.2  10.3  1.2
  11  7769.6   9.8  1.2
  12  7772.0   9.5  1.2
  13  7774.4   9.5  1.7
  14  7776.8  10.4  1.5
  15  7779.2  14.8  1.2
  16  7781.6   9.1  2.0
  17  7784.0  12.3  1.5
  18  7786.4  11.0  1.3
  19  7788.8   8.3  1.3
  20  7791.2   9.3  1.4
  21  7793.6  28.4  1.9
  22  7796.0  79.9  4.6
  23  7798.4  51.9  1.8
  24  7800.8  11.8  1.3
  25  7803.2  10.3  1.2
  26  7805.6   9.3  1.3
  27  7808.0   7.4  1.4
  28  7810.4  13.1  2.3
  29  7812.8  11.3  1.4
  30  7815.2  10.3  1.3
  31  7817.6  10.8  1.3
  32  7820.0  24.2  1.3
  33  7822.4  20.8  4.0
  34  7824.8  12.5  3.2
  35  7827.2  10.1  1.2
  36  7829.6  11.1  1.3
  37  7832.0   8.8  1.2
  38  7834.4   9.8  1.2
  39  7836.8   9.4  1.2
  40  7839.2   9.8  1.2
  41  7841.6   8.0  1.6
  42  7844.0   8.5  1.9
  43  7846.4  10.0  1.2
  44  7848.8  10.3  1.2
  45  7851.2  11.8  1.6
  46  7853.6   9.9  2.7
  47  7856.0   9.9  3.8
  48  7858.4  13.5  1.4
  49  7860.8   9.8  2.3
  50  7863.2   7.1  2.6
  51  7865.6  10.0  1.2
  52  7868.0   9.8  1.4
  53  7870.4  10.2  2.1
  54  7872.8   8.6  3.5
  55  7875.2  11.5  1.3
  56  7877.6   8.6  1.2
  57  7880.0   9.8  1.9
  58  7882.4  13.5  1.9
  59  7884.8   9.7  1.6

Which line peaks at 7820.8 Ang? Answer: [N II] 6583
